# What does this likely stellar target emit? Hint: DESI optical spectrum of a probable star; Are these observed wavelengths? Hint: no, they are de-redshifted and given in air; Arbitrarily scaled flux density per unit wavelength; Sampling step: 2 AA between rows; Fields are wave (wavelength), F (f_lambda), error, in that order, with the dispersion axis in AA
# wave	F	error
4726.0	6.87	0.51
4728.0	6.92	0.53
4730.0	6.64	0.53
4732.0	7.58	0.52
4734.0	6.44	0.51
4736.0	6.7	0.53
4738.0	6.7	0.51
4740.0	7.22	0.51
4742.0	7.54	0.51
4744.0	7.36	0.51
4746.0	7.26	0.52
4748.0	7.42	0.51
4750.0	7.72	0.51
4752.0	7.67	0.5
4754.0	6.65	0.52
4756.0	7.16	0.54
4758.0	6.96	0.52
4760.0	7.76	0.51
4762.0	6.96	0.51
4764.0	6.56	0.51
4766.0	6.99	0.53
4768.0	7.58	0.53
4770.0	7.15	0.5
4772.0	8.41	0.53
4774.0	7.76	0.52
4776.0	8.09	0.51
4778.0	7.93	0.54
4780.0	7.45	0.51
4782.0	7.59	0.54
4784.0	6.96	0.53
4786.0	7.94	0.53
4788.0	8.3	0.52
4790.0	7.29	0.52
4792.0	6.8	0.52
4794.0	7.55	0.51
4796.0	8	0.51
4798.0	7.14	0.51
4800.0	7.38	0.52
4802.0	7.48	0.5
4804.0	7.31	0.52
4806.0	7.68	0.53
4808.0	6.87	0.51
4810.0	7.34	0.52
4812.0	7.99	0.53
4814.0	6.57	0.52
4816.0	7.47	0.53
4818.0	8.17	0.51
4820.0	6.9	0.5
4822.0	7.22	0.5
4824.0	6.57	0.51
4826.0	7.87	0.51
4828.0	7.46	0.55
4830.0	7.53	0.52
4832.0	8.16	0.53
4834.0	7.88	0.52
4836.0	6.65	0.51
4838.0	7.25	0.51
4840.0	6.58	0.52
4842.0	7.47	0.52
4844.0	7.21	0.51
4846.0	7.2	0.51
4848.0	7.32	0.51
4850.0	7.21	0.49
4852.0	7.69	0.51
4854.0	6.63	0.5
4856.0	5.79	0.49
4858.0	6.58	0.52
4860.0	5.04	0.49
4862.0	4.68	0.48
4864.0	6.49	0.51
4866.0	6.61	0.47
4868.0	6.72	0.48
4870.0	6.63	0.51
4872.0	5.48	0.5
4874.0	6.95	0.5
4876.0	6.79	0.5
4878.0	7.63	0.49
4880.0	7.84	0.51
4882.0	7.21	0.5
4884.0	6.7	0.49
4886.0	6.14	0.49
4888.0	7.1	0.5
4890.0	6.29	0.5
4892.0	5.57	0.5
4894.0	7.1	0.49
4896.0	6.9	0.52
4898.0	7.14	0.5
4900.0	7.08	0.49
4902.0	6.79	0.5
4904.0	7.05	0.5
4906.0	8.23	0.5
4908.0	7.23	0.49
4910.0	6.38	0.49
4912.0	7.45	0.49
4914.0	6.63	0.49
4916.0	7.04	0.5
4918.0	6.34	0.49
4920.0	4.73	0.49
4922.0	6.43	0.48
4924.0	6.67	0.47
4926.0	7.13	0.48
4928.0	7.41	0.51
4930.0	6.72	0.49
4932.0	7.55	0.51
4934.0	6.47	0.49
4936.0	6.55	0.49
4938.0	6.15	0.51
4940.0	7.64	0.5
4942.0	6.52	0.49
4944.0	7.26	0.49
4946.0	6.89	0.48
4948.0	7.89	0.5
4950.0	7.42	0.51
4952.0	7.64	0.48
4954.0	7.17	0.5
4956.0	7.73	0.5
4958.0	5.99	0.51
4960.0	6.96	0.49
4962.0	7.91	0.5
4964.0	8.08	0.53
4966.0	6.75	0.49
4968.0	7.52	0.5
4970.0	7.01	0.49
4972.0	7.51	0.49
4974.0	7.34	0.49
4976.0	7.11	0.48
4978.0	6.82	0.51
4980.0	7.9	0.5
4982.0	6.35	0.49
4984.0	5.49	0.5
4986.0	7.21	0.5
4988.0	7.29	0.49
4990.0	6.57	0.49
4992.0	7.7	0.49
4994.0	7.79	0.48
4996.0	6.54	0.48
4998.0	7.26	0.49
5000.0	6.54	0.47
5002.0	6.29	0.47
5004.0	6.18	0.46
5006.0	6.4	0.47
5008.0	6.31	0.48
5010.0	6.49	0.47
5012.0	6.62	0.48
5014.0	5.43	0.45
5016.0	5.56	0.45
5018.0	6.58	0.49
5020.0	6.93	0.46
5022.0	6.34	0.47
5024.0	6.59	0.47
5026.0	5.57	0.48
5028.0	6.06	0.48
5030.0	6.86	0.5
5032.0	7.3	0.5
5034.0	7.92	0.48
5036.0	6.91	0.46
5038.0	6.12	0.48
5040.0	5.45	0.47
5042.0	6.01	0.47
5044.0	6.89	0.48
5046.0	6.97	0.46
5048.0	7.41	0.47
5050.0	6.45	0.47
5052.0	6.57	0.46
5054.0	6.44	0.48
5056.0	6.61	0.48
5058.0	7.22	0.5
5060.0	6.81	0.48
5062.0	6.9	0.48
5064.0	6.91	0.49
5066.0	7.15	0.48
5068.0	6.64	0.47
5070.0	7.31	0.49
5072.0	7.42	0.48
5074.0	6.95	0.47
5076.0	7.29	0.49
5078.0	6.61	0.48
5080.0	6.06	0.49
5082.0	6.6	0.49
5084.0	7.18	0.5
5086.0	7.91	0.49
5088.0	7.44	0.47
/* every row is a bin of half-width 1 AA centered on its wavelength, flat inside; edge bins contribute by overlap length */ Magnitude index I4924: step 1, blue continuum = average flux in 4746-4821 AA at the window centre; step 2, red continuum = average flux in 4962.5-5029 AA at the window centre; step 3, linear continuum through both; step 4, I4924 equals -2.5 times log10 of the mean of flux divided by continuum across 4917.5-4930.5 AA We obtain 0.08 mag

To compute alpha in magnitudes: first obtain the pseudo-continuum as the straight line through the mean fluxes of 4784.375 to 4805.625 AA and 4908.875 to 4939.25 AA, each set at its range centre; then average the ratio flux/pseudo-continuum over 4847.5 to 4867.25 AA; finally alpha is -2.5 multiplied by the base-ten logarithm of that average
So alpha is 0.11 mag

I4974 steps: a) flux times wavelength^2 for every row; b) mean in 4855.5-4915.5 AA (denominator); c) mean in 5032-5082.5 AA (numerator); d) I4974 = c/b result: 1.09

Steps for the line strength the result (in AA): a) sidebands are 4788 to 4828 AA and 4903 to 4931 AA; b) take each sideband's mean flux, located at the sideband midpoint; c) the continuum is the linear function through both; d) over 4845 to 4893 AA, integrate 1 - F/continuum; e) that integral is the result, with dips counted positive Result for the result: 3.2 AA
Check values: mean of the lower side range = 7.37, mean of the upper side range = 6.82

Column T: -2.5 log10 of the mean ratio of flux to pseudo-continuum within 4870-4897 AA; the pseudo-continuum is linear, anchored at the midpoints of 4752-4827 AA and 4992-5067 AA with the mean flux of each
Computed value 0.06 mag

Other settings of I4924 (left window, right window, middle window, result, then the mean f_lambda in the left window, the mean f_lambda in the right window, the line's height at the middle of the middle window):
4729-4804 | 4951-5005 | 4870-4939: 0.06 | 7.35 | 7.06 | 7.16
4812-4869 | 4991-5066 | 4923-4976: -0.06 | 6.98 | 6.63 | 6.77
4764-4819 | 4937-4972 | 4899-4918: 0.04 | 7.51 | 7.22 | 7.3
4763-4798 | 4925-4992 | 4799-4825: 0.02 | 7.54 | 7.1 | 7.46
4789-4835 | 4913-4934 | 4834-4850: 0.01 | 7.42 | 6.66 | 7.21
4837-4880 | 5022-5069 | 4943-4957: -0.11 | 6.69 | 6.68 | 6.68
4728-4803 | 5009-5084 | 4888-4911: 0.02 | 7.35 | 6.65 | 7.02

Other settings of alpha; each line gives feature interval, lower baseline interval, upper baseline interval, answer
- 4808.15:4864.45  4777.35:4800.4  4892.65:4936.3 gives 0.04 mag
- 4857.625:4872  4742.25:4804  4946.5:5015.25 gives 0.20 mag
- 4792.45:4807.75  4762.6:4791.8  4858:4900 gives -0.02 mag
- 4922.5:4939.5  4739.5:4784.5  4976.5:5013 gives 0.02 mag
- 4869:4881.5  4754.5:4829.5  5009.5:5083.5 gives 0.04 mag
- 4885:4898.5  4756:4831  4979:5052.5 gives 0.08 mag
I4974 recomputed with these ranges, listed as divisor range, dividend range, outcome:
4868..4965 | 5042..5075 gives 1.05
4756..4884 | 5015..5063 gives 1.01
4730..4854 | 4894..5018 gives 1.00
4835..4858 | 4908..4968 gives 1.04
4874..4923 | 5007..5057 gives 1.00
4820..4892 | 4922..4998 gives 1.08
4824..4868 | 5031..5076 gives 1.08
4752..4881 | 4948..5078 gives 1.03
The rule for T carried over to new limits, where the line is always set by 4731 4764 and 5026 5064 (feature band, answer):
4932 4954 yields -0.03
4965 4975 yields -0.06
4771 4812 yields -0.07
